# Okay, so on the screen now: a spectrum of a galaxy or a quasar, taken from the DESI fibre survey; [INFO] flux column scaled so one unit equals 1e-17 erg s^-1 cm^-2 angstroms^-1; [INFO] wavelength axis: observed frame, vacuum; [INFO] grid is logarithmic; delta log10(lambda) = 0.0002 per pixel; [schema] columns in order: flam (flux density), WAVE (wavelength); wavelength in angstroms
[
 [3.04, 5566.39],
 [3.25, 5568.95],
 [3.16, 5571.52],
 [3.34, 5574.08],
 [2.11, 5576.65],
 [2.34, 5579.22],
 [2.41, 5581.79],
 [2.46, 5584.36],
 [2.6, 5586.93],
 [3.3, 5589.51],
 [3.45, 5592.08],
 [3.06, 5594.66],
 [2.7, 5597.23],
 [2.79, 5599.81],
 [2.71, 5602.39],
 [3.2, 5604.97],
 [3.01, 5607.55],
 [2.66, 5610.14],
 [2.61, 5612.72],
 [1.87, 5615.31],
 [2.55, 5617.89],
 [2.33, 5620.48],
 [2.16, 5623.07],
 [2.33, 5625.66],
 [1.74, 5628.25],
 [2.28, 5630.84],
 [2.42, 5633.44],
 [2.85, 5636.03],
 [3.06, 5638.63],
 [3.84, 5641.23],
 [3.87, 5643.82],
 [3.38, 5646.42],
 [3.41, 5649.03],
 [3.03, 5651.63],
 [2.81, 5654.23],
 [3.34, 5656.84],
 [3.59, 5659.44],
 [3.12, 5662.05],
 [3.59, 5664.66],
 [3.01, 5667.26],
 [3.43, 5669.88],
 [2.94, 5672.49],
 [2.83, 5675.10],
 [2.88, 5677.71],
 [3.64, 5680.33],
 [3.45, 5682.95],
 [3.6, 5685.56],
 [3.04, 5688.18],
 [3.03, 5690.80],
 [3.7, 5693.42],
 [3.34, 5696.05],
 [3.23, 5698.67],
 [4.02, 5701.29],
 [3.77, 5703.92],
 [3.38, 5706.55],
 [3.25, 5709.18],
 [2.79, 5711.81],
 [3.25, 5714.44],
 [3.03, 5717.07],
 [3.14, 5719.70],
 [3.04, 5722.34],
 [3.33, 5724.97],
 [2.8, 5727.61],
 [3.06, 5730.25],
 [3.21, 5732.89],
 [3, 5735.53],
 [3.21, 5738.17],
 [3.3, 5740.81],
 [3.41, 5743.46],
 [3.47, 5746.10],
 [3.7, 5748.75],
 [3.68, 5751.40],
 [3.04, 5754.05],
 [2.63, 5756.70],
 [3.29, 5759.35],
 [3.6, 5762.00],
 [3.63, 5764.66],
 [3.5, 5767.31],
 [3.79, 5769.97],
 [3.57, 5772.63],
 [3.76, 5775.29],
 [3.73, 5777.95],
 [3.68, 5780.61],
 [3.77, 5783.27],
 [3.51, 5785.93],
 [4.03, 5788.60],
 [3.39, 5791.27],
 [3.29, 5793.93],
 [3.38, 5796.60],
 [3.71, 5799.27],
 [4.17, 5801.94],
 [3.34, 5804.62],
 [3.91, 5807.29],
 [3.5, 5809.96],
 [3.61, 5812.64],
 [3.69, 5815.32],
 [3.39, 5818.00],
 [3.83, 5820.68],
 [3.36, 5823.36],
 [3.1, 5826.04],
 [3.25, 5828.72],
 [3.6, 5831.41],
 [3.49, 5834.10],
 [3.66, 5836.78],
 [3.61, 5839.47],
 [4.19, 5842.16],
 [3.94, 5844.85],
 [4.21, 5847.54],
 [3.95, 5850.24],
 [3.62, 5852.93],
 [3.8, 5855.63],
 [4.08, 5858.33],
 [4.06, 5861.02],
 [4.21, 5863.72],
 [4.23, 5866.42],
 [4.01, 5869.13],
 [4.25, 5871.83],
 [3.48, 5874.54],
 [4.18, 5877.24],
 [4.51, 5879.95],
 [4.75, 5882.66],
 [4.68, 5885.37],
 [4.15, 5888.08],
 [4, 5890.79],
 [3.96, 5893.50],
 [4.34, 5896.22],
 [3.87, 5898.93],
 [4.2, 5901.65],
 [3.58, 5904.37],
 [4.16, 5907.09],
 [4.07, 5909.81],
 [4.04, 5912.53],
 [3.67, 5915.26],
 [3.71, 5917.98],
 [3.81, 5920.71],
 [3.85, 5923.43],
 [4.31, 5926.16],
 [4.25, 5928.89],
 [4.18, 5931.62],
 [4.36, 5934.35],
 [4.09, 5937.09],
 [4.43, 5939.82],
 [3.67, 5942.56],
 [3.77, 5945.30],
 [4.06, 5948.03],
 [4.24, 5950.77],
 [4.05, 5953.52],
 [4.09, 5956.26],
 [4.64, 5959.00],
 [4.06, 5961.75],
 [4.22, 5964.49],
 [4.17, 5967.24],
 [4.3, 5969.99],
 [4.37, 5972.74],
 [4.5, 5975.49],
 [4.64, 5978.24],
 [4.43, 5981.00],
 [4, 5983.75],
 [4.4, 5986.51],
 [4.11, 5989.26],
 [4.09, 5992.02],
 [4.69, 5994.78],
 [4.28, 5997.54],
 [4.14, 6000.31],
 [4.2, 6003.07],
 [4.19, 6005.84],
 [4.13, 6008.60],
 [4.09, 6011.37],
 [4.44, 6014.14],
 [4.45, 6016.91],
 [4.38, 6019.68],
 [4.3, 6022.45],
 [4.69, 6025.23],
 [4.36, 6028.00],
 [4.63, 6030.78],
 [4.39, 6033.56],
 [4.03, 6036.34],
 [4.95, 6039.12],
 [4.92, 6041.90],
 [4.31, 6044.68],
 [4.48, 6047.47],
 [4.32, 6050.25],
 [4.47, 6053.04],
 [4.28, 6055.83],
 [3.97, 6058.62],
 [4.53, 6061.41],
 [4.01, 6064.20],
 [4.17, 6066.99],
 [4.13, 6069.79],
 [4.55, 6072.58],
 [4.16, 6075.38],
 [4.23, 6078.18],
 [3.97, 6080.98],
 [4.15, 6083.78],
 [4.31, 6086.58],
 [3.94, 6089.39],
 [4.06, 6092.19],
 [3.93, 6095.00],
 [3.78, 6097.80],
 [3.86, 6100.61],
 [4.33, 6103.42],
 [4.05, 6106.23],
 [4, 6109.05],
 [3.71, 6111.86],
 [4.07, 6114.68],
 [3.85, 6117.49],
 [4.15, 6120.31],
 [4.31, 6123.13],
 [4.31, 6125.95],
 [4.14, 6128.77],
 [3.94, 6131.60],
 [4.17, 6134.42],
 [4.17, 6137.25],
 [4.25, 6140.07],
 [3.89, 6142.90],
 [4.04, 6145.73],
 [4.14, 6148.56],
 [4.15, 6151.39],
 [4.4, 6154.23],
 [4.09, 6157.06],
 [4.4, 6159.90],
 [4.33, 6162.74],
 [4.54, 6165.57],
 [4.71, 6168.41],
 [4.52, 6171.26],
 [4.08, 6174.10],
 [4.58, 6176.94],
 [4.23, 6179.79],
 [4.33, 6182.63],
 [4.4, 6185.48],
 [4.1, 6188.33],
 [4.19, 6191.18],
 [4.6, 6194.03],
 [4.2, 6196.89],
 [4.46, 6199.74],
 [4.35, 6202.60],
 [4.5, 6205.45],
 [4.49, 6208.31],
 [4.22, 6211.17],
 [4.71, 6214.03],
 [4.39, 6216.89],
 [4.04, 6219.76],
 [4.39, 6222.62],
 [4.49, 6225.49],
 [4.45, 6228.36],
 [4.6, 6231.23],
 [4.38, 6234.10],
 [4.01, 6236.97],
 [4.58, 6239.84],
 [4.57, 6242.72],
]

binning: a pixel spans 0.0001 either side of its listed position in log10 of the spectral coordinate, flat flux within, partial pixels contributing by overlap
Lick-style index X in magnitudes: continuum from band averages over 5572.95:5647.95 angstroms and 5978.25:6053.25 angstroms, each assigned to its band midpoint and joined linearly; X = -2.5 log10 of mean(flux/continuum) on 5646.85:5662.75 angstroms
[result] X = -0.110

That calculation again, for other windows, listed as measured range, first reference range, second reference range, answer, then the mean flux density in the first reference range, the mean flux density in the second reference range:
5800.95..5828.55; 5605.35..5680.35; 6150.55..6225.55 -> -0.06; 2.91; 4.37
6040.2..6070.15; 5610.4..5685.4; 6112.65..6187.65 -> -0.09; 2.95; 4.23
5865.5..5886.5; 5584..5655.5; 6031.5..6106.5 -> -0.17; 2.81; 4.24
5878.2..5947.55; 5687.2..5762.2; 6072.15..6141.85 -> -0.12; 3.26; 4.09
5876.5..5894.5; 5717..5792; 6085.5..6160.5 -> -0.19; 3.4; 4.09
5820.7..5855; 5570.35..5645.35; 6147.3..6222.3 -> -0.09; 2.73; 4.35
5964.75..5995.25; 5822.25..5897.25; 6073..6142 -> -0.08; 3.95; 4.08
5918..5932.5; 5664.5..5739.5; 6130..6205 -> -0.09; 3.24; 4.28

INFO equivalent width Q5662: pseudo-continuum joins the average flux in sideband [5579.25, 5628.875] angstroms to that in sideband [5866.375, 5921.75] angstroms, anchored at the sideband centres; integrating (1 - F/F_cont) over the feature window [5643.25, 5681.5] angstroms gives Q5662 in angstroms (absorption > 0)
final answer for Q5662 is -4.3 angstroms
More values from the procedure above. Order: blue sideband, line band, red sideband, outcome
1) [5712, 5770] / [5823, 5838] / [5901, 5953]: 0.89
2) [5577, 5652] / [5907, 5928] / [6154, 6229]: -1.96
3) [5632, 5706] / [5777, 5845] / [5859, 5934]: 3.21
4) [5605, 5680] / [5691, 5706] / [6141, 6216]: -2.46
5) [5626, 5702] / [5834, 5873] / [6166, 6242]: -3.99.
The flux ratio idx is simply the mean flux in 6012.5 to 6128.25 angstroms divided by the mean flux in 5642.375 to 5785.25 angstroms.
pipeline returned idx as 1.27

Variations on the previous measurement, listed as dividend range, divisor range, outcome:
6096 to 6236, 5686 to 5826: 1.24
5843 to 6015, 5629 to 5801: 1.25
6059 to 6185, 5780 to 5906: 1.09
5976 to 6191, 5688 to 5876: 1.20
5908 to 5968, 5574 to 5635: 1.58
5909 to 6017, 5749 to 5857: 1.16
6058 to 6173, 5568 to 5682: 1.43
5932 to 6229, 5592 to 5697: 1.43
